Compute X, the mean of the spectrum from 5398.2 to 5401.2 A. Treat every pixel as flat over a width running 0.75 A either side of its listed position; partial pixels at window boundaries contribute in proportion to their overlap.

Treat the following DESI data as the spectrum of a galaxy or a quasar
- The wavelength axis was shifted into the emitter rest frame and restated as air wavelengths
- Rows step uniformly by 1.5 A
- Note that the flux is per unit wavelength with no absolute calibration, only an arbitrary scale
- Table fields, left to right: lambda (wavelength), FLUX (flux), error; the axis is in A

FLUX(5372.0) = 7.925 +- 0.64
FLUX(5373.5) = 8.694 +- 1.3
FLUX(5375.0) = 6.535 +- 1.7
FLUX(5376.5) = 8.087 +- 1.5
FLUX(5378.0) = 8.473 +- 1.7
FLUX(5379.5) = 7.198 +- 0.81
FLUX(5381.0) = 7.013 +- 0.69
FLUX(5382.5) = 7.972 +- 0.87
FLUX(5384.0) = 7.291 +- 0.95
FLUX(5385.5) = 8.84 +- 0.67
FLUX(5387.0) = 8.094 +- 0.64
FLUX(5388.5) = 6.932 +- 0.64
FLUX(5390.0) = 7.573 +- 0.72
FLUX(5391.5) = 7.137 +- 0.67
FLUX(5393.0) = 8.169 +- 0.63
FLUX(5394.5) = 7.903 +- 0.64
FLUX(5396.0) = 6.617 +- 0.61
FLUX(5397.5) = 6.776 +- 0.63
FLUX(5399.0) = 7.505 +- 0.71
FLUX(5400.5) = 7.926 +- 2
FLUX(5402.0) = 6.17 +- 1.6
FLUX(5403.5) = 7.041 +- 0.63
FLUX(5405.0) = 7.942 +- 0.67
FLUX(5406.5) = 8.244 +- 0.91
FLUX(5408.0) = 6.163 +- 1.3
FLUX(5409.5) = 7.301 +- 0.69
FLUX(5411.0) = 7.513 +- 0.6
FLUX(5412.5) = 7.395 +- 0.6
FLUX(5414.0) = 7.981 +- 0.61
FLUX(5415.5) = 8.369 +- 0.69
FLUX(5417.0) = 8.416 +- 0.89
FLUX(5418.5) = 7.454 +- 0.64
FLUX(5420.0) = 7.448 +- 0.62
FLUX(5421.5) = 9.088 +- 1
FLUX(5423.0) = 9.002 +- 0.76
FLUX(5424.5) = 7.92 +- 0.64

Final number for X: 7.7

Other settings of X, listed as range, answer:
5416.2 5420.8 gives 7.79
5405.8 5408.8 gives 7.19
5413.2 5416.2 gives 8.16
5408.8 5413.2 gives 7.4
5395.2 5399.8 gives 6.99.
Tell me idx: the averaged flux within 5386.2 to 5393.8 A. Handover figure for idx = 7.59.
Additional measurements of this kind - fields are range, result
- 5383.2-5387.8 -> 8.06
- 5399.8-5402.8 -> 7.03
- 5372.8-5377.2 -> 7.76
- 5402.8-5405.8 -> 7.51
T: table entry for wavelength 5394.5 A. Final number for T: 7.903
